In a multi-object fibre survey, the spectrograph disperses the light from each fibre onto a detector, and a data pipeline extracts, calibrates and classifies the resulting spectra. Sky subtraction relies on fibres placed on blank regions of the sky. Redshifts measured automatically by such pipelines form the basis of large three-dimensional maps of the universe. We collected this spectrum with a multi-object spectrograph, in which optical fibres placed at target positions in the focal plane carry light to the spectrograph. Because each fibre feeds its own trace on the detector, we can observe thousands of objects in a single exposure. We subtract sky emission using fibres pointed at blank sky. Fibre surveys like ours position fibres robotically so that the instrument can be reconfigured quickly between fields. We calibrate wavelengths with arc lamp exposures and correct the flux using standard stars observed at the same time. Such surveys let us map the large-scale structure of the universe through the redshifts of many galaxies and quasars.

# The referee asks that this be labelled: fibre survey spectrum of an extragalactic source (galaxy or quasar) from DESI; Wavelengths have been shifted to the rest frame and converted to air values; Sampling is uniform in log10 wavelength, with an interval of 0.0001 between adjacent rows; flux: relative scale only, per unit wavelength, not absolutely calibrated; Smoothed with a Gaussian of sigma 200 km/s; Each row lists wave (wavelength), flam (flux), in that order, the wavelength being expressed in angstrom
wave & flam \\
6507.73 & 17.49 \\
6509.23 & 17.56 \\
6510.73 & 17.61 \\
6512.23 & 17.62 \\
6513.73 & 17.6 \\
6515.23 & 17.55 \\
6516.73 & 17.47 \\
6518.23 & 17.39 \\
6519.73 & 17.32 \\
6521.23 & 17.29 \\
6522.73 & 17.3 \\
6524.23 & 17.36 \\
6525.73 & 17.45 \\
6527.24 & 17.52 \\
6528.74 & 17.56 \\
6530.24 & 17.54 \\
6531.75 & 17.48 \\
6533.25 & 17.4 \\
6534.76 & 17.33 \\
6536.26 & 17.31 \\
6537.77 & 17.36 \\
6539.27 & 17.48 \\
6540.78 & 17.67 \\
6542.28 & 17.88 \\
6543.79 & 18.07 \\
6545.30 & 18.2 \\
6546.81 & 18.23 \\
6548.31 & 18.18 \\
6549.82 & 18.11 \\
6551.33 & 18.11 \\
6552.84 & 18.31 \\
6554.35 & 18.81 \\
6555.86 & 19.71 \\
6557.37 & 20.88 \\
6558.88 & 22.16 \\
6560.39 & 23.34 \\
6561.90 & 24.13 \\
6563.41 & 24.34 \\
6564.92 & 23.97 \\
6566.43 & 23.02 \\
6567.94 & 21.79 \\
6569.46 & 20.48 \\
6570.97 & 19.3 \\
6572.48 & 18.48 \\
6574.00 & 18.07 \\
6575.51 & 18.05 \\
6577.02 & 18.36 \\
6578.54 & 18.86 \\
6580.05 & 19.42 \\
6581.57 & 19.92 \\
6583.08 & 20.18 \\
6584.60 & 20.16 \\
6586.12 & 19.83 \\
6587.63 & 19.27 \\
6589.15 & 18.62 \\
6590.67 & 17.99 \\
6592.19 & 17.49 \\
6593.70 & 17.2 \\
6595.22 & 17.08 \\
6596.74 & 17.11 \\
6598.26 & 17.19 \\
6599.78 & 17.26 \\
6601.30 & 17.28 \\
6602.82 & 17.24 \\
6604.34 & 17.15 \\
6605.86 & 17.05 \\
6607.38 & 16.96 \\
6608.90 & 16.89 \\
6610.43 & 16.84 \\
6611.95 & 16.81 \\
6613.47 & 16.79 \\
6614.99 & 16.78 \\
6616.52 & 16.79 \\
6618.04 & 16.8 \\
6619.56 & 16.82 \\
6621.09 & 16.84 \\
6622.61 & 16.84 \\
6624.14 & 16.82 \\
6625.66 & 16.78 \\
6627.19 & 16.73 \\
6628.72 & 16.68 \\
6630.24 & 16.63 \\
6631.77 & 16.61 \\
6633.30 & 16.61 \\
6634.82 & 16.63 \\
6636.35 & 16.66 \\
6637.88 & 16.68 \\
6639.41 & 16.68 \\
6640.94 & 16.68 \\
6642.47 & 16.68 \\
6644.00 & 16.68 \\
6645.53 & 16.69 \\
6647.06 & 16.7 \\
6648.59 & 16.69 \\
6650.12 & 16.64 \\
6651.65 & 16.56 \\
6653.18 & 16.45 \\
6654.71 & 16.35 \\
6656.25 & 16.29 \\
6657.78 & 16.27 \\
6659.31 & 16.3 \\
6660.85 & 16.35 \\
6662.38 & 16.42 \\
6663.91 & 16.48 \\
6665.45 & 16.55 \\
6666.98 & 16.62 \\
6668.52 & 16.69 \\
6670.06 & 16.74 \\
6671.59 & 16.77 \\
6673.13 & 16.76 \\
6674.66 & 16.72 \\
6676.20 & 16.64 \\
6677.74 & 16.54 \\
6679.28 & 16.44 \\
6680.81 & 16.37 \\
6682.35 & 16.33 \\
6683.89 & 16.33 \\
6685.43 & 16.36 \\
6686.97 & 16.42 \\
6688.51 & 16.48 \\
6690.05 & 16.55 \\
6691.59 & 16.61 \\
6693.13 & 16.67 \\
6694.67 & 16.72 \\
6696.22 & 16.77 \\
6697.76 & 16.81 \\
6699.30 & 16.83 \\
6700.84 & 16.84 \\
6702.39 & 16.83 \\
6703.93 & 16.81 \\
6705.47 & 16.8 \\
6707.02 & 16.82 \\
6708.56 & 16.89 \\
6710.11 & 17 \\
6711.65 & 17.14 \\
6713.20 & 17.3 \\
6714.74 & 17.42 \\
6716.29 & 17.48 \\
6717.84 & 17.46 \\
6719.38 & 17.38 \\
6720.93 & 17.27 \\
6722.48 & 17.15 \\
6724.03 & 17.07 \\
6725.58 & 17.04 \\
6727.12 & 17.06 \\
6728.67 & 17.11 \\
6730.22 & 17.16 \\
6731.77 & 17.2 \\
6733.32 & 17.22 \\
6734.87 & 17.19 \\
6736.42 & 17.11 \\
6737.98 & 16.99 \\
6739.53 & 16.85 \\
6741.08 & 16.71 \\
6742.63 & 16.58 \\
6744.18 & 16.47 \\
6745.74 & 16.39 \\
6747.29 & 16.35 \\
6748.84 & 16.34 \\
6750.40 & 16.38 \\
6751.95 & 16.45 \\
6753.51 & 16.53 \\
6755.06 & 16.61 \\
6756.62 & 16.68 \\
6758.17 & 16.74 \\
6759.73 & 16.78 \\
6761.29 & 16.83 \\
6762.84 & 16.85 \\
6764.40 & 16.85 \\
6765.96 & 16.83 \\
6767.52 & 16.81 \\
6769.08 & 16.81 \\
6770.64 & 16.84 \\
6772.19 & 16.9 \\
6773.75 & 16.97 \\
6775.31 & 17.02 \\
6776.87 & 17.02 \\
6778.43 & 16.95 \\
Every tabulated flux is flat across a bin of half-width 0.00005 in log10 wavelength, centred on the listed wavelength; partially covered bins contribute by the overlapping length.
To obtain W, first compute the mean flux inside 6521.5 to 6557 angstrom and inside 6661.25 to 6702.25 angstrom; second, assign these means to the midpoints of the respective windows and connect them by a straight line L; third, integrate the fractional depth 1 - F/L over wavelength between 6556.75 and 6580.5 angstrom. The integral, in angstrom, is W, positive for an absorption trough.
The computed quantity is -4.5 angstrom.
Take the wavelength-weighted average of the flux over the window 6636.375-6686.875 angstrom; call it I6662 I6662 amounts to 16.5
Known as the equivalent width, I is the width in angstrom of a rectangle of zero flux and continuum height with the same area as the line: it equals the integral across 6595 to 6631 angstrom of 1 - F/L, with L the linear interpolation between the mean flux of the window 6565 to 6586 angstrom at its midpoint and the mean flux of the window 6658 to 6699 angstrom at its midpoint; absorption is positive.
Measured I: 3.3 angstrom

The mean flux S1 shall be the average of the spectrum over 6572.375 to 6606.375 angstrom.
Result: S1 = 18.2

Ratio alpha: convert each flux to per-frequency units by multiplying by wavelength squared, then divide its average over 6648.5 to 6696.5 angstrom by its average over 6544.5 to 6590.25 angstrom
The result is 0.9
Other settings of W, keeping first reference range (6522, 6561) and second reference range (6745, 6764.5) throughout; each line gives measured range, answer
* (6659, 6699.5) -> 1.5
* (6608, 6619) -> 0.6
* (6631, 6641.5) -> 0.5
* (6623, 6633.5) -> 0.5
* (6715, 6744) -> -0.5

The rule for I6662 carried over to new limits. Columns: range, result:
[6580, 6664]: 17.1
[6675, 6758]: 16.8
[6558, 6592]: 20.4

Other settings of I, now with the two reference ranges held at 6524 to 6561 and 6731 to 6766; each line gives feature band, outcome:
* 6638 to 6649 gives 0.6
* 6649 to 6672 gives 1.2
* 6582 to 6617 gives 0.5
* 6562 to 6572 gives -2.2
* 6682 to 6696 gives 0.6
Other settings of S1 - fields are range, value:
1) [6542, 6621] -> 18.8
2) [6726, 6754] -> 16.8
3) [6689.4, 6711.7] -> 16.8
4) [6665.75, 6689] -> 16.5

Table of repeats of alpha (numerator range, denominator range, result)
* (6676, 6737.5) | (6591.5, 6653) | 1.03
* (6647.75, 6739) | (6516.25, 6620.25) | 0.94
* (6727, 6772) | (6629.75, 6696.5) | 1.04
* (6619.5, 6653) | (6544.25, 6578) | 0.85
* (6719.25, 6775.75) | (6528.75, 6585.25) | 0.92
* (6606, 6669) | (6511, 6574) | 0.91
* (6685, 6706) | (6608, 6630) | 1.02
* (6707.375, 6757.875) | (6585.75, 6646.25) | 1.03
